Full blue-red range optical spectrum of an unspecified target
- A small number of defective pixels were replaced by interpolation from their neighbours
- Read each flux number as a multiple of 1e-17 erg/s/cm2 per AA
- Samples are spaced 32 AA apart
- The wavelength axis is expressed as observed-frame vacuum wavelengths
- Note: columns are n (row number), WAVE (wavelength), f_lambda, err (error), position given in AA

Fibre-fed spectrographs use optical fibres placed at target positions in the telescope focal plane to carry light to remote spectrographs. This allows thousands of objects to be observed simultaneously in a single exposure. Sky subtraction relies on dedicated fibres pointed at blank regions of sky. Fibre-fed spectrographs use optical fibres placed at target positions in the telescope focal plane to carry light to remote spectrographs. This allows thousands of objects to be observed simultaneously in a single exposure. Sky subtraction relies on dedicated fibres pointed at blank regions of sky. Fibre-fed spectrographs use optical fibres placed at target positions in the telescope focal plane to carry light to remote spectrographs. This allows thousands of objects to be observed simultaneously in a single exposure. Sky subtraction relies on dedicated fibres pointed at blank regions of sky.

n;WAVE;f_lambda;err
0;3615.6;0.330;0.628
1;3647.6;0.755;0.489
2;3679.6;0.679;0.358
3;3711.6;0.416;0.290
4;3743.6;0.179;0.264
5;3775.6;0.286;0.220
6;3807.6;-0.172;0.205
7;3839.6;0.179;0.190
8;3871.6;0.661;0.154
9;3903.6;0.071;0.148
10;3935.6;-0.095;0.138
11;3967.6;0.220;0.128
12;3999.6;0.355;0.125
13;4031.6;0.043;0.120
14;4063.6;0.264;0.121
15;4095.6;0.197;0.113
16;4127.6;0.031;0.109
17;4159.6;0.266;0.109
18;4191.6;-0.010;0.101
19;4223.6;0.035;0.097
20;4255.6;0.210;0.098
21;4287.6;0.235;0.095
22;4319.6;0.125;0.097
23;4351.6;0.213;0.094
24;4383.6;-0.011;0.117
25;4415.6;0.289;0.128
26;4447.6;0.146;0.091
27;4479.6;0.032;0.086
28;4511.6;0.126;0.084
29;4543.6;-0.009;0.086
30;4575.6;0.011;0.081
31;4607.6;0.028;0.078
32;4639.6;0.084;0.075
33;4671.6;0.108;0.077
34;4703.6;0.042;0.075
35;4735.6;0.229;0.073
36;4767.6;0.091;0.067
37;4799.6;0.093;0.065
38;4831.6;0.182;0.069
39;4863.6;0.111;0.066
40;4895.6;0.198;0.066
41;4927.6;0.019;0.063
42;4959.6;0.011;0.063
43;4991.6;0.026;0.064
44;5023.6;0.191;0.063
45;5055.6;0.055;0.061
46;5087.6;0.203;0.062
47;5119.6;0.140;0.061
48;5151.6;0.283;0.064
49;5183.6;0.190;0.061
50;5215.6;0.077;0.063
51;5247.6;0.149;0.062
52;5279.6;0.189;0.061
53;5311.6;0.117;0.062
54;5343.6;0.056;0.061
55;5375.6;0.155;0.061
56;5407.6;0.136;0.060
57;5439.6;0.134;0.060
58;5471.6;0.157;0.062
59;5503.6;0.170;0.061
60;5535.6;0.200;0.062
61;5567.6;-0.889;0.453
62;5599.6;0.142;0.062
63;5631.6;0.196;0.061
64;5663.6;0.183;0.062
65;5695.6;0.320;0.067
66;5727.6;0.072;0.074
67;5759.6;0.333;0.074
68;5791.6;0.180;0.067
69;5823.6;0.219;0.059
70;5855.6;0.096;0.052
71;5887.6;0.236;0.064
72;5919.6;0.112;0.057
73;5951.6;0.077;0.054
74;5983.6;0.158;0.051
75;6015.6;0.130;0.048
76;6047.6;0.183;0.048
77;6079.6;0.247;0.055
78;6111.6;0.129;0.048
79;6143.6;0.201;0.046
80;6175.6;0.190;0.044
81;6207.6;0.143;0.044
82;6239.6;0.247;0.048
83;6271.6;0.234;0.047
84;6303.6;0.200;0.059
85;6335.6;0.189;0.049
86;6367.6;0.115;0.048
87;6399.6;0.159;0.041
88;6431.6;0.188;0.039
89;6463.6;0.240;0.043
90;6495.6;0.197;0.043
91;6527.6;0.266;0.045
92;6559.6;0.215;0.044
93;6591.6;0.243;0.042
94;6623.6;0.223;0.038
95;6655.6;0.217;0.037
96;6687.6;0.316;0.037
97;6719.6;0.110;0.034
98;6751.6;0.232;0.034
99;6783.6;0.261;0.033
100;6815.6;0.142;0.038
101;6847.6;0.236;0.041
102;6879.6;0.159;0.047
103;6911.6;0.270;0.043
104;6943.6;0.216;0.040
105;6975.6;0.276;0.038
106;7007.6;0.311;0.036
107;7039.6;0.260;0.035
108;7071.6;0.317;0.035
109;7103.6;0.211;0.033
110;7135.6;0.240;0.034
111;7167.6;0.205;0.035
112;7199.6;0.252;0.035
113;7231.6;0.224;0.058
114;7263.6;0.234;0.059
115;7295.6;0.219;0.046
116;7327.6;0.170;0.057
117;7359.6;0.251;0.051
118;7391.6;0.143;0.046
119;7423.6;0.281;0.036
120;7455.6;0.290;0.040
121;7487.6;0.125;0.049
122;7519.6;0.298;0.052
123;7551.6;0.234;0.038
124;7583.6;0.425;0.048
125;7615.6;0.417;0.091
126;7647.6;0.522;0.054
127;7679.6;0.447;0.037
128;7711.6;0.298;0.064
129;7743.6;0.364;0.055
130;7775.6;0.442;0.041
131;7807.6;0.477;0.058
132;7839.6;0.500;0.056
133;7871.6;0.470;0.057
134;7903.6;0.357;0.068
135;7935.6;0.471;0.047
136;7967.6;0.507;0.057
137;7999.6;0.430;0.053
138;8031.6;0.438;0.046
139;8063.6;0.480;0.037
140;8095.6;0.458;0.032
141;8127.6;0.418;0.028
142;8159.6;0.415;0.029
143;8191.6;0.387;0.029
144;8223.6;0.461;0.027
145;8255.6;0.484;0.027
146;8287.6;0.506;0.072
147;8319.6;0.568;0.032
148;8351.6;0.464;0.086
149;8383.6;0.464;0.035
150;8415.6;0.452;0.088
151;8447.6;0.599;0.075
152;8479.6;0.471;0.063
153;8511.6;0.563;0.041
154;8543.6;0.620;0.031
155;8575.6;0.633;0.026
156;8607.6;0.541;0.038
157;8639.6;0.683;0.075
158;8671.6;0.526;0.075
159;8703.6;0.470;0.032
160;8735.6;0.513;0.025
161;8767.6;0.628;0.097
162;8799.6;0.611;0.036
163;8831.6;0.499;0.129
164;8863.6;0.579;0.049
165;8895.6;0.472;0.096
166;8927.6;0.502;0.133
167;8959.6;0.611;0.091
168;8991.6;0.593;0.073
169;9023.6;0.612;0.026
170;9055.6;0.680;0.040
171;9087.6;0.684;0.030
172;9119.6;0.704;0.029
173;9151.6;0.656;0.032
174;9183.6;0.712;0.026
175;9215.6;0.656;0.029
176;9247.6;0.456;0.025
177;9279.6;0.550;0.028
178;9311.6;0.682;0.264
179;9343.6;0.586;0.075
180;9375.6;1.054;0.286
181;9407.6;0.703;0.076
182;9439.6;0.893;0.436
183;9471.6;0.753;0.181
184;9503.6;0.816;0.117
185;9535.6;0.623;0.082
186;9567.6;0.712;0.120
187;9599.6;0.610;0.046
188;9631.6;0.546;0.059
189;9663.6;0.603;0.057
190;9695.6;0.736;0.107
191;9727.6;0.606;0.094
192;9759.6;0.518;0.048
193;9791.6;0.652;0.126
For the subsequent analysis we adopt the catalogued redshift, 0.90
